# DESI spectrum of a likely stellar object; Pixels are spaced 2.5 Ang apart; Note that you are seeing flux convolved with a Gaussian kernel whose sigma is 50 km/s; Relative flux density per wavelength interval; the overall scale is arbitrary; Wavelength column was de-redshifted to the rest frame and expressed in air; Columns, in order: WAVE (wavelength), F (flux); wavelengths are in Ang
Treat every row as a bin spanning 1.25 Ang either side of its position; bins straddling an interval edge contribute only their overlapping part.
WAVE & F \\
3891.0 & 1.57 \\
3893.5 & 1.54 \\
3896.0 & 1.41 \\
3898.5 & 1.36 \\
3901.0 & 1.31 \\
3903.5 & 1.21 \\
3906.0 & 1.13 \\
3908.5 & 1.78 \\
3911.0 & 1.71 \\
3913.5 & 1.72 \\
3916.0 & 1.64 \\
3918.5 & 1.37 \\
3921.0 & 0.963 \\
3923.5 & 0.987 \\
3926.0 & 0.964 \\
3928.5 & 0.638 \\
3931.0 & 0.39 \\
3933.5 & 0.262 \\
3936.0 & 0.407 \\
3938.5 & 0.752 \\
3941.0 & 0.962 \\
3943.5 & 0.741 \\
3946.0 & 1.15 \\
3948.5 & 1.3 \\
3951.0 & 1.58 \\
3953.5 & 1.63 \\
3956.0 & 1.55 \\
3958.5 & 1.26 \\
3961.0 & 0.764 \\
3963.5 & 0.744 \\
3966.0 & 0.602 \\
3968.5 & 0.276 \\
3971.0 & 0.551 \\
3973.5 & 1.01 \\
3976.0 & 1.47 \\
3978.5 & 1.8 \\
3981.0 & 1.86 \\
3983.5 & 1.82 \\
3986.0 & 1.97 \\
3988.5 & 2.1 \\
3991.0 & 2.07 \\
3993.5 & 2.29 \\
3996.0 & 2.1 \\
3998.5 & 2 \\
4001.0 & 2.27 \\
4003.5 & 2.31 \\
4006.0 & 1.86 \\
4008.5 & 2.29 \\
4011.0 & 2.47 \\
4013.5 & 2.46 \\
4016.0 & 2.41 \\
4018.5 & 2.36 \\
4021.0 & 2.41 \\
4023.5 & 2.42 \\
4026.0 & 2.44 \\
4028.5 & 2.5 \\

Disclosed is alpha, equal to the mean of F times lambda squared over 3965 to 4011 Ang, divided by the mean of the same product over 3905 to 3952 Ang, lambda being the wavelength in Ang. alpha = 1.7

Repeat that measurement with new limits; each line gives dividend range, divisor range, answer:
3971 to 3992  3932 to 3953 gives 1.88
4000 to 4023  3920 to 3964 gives 2.52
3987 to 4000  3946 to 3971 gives 2.04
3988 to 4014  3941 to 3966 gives 1.96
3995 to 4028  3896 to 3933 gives 1.99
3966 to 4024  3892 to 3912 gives 1.40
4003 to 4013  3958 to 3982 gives 2.24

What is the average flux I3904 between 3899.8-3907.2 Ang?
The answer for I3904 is 1.22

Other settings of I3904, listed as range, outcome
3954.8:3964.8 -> 1.07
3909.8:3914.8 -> 1.71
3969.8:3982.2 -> 1.34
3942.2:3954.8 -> 1.28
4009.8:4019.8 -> 2.42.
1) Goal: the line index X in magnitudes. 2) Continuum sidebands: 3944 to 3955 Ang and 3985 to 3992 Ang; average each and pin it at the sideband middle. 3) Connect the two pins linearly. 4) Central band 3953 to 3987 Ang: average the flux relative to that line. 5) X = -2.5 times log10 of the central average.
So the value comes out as 0.383 mag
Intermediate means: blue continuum 1.37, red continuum 2.05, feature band 1.22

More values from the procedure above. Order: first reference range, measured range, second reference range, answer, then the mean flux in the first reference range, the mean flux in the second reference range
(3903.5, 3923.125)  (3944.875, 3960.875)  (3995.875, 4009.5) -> 0.26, 1.43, 2.14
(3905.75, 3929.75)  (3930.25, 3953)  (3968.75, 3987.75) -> 0.48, 1.3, 1.45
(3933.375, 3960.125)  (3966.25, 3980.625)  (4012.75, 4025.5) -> 0.47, 1.08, 2.41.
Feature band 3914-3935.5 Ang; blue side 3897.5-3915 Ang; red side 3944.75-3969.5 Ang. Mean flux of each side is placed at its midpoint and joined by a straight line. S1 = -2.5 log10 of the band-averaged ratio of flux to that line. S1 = 0.42 mag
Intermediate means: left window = 1.46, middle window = 0.913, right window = 1.09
